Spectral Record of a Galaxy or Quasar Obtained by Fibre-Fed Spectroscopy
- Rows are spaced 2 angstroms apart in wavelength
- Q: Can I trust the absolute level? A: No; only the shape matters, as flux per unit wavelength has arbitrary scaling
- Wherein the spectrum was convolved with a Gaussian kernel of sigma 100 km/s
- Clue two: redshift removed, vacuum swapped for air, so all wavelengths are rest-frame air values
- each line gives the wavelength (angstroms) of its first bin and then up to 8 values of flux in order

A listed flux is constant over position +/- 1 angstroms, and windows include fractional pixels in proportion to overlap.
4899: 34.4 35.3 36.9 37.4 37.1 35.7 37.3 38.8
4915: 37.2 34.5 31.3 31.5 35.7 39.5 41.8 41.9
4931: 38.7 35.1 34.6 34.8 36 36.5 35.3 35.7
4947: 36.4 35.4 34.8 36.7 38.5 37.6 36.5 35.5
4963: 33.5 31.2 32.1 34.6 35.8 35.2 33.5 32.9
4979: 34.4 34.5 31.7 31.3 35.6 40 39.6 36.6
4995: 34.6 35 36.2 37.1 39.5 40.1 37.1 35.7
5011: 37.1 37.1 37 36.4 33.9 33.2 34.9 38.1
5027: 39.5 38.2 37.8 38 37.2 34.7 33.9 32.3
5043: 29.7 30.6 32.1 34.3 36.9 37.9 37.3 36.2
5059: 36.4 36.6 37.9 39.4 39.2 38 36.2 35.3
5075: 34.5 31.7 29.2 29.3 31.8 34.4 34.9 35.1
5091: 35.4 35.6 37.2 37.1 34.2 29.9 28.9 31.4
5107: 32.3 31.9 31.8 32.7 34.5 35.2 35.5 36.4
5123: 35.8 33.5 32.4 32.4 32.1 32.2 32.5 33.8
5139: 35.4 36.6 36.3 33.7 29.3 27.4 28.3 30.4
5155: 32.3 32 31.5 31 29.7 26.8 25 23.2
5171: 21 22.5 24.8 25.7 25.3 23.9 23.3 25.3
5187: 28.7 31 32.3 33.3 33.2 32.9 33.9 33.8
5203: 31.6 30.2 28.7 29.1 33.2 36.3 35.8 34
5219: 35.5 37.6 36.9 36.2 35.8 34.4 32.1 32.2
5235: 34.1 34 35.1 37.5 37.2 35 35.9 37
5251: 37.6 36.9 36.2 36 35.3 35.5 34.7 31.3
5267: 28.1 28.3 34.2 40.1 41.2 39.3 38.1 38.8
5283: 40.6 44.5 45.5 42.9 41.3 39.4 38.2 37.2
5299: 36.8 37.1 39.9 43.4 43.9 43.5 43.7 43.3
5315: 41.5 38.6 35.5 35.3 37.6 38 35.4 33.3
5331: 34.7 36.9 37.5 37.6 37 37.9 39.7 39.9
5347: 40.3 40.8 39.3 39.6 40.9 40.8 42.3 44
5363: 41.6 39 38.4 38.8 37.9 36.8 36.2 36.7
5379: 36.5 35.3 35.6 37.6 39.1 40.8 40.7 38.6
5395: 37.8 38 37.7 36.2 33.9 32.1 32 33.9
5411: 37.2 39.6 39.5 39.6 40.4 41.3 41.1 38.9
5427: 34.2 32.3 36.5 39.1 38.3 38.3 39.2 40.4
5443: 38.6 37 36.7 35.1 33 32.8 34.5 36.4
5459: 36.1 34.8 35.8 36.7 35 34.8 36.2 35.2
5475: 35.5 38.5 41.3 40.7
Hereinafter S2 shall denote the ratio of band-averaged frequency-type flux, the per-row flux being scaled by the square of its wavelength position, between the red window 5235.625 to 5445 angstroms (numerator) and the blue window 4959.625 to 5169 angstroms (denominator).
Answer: 1.2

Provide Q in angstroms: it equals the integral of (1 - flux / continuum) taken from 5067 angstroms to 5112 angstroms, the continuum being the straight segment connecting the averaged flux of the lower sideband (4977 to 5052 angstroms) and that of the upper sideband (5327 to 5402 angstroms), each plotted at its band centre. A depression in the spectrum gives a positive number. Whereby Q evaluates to 3.3 angstroms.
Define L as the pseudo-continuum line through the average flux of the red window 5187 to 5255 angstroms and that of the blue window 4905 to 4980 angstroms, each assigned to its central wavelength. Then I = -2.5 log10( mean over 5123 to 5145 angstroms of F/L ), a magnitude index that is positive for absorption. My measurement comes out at 0.028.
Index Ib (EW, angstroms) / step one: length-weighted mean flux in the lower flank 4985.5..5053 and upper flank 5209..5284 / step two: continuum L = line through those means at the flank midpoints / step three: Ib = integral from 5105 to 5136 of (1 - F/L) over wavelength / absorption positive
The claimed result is 2.1 angstroms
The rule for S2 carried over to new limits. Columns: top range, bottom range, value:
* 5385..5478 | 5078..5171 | 1.29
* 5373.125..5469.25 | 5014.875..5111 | 1.22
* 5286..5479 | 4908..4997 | 1.26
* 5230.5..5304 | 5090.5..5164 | 1.18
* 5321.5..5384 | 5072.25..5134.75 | 1.26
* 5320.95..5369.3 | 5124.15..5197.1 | 1.40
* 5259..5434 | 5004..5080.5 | 1.20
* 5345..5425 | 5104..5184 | 1.38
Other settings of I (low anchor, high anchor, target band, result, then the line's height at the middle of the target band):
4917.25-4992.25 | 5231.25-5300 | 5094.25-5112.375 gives 0.111 mag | 36.2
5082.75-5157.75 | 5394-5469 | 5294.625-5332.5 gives -0.099 mag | 35.4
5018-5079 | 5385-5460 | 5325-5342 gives 0.013 mag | 36.8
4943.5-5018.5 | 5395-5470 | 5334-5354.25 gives -0.071 mag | 36.5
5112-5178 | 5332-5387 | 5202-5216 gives 0.038 mag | 33.3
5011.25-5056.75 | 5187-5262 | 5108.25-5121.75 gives 0.032 mag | 35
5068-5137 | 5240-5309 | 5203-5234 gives 0.083 mag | 36.5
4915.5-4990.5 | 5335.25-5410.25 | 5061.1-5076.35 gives -0.025 mag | 36.2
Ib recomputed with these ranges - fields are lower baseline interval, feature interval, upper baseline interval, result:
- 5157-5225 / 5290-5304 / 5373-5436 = -2.0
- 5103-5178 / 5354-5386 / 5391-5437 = -2.1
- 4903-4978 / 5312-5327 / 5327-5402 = -0.1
